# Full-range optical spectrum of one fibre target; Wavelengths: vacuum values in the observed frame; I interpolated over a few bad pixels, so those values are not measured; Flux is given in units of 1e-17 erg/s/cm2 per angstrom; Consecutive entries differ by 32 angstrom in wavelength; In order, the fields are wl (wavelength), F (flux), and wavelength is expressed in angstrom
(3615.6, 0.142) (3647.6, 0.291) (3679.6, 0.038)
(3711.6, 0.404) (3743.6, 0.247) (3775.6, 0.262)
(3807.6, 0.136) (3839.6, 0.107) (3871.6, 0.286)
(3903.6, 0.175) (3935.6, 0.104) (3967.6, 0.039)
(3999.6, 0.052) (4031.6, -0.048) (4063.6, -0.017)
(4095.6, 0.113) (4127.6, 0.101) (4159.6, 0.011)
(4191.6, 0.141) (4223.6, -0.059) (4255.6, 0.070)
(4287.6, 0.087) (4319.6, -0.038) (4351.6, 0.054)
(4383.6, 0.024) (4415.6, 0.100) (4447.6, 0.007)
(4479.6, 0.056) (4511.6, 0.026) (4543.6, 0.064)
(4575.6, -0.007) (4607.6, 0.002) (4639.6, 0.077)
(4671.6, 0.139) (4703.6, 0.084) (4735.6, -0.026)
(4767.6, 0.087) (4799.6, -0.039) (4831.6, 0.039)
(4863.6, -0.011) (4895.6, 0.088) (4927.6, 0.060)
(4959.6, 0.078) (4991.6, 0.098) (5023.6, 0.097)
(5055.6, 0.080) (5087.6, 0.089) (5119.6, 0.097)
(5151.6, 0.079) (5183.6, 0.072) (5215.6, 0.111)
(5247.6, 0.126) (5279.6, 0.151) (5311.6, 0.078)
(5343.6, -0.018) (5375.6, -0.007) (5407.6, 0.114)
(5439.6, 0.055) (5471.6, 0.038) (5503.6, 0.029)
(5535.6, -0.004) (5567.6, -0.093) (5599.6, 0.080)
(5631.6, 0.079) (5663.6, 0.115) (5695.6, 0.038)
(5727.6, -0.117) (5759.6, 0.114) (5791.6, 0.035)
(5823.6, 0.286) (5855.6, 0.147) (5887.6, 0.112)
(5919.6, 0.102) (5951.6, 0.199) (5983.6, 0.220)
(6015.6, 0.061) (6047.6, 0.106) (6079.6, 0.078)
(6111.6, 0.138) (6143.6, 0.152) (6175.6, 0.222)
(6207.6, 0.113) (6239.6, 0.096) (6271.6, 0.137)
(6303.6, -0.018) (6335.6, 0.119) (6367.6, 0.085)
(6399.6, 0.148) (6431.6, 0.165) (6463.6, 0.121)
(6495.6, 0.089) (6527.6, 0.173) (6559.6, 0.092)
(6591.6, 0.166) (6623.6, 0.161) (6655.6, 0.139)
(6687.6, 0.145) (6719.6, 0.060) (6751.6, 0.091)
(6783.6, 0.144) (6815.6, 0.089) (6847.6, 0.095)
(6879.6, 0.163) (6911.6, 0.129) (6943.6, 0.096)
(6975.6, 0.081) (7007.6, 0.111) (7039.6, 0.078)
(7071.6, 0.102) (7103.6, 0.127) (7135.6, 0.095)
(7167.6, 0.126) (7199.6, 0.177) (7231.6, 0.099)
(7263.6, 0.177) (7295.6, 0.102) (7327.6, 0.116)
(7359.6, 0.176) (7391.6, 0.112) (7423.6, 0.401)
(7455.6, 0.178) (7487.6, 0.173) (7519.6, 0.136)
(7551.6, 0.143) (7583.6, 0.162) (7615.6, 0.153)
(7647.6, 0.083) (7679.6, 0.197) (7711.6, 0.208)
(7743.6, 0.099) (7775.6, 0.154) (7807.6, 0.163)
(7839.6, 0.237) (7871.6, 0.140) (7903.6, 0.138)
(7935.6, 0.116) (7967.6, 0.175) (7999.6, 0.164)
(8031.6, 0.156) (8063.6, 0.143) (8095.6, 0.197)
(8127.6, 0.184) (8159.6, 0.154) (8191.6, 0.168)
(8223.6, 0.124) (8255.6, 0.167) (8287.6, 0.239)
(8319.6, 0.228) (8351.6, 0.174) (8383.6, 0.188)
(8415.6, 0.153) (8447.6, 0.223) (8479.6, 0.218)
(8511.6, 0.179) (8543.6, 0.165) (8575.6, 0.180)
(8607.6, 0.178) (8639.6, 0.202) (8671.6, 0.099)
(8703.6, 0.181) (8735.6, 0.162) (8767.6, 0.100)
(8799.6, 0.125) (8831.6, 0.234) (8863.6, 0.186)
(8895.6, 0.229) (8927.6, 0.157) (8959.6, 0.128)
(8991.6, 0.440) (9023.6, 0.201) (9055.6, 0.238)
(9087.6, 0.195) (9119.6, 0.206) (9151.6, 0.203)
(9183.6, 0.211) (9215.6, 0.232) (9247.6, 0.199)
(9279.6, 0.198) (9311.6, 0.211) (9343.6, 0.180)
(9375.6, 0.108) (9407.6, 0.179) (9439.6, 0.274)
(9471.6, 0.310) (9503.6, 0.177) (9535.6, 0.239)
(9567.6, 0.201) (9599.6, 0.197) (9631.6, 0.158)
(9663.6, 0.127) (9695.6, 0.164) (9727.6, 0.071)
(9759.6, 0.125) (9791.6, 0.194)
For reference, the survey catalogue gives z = 0.99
